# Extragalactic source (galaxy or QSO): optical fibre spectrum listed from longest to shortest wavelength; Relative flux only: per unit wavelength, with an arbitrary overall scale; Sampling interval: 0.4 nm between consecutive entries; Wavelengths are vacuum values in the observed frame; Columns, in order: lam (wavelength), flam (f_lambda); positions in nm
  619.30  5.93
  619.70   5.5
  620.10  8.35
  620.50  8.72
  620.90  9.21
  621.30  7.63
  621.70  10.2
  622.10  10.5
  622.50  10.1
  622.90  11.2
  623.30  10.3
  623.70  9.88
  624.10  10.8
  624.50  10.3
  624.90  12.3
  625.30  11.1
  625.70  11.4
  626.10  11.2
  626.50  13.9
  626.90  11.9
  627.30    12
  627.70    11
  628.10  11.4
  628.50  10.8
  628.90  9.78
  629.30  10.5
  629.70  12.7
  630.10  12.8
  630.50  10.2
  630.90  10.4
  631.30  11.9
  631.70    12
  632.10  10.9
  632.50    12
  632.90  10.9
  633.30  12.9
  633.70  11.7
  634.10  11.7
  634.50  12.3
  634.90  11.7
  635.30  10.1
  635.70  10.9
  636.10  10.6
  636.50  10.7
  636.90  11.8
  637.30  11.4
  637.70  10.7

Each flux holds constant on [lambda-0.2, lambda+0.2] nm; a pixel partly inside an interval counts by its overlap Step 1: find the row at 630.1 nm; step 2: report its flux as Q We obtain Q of 12.8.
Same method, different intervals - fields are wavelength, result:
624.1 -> 10.8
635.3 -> 10.1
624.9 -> 12.3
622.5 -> 10.1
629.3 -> 10.5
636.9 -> 11.8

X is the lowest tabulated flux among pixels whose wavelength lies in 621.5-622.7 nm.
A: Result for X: 10.1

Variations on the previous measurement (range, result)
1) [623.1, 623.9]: 9.88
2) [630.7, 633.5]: 10.4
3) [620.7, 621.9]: 7.63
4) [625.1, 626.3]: 11.1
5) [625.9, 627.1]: 11.2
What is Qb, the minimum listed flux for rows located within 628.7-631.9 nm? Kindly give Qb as 9.78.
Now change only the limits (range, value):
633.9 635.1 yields 11.7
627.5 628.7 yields 10.8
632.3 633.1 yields 10.9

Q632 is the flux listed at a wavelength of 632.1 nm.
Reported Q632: 10.9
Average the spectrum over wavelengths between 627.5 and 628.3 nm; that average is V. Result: 11.2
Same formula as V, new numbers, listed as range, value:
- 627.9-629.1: 10.7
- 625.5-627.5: 12.1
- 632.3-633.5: 11.9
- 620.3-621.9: 8.94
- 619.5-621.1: 7.95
